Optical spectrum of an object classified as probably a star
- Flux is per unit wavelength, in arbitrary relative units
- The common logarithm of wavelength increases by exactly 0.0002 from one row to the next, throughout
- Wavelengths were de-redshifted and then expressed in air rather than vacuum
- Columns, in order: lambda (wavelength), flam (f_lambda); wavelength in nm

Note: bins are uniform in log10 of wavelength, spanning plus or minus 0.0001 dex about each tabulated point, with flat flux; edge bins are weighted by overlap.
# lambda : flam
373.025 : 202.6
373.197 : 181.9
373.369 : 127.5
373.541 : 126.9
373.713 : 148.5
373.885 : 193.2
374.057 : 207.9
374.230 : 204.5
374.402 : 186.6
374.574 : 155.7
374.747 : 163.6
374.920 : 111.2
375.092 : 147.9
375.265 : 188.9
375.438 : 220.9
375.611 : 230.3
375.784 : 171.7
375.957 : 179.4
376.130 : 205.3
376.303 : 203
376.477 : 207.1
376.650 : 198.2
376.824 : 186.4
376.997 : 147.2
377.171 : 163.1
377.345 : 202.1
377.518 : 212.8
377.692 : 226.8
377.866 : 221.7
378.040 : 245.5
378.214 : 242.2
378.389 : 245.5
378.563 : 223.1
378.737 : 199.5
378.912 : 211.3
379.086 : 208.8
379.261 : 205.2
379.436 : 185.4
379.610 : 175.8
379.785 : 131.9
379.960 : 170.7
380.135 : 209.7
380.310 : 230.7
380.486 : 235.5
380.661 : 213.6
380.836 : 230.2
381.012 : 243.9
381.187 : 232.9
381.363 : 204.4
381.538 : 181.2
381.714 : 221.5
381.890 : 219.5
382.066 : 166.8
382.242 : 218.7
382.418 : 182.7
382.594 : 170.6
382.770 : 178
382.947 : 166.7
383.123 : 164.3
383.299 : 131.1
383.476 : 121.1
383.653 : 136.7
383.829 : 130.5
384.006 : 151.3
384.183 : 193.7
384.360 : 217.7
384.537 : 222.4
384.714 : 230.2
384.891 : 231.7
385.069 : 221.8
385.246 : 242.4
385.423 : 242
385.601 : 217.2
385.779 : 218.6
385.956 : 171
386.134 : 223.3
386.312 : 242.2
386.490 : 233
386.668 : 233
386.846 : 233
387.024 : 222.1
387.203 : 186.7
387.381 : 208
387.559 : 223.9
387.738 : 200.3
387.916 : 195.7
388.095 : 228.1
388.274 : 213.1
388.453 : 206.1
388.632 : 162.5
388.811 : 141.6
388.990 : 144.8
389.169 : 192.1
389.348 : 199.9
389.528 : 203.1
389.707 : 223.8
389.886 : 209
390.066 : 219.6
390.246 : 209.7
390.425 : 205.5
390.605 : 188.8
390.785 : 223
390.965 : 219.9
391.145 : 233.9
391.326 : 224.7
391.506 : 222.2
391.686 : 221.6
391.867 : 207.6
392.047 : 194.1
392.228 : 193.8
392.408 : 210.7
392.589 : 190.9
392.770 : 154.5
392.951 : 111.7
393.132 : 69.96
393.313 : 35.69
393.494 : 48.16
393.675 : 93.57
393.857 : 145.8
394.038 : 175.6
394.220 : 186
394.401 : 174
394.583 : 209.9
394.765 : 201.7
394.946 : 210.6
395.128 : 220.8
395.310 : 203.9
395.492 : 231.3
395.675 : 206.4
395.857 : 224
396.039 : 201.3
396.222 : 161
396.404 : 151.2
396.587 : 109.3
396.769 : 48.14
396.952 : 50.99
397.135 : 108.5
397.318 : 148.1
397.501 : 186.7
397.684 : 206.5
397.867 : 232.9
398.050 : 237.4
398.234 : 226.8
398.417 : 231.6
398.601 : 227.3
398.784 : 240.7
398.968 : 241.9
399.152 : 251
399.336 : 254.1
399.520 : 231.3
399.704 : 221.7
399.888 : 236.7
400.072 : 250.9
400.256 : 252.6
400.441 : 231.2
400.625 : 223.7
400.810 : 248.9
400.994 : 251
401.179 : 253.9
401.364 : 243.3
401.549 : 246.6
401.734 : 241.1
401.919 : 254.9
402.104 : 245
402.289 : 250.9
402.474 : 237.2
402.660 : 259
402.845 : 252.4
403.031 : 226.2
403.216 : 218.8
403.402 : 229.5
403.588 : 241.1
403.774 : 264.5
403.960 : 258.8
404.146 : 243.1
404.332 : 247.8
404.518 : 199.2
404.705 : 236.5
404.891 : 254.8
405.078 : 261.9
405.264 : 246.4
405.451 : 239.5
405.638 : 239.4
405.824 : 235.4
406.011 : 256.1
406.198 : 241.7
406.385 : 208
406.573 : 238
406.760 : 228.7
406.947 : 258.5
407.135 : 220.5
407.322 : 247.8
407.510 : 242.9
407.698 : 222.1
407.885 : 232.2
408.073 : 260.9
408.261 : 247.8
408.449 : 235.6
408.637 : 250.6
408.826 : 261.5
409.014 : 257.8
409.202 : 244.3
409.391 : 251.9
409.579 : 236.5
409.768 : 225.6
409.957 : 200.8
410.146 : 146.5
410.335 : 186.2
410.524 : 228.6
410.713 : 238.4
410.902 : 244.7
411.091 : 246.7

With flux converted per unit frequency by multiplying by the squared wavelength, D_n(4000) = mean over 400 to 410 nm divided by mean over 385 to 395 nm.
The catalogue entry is 1.4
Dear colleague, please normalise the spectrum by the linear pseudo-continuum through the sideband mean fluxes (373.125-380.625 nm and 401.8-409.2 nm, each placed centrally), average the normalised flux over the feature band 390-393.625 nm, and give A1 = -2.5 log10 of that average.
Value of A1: 0.22 mag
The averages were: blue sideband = 192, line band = 178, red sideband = 242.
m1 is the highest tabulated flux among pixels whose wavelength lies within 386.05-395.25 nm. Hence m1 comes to 242.2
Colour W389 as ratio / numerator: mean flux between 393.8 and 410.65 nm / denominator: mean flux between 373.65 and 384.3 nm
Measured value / 1.16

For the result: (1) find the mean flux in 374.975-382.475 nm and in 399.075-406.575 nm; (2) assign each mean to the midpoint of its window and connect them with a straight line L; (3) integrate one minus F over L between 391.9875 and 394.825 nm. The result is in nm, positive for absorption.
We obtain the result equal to 0.98 nm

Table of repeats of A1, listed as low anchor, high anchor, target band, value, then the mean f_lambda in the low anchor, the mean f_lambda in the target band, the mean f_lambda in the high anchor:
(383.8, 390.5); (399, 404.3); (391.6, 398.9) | 0.30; 207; 173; 244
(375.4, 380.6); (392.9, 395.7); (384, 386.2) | -0.18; 203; 216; 157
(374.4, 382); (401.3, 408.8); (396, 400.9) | 0.16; 200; 201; 242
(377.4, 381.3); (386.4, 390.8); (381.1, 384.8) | 0.15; 214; 183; 204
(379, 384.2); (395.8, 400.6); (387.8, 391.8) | -0.06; 187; 204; 199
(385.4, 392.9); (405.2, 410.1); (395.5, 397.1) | 0.43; 206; 147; 239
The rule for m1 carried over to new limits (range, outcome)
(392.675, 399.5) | 254.1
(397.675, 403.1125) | 259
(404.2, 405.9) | 261.9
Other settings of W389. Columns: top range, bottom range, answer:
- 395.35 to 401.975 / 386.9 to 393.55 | 1.11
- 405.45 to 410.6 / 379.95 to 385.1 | 1.20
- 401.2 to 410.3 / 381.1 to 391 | 1.20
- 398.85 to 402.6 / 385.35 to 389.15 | 1.18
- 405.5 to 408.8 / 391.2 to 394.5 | 1.50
